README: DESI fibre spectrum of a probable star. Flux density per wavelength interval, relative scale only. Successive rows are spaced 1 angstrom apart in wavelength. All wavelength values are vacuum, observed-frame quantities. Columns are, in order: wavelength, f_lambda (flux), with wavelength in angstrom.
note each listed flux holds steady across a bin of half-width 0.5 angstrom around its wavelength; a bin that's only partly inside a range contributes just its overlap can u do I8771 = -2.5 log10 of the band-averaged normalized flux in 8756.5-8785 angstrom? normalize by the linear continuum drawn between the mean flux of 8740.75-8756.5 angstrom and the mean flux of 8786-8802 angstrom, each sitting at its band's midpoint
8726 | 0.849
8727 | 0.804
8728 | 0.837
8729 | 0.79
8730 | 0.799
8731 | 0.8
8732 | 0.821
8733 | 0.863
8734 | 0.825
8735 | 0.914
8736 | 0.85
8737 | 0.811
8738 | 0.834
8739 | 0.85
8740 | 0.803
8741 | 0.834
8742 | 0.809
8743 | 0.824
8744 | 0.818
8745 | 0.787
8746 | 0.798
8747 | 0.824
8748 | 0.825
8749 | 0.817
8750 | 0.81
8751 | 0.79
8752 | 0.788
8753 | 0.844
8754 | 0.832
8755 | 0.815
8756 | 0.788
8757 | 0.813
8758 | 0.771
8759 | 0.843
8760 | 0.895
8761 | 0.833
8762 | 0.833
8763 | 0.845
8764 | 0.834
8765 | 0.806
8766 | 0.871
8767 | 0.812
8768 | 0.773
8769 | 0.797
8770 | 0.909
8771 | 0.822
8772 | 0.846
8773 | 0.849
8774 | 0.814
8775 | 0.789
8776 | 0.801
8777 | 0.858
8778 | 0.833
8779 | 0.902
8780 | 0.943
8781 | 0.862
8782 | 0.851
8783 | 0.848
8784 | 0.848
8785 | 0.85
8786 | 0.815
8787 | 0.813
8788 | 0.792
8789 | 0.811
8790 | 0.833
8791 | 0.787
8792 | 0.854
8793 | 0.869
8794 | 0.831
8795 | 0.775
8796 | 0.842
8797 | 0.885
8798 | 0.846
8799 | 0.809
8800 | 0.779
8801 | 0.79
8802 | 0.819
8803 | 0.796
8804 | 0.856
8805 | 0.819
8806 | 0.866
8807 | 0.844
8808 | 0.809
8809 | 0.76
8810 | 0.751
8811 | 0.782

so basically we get -0.03 mag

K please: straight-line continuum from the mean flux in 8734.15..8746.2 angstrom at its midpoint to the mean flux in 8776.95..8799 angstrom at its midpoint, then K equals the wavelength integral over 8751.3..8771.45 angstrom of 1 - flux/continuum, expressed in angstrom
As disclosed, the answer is 0.2 angstrom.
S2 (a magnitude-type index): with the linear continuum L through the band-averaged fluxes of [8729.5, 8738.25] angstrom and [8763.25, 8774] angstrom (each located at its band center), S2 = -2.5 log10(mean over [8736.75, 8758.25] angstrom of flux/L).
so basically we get 0.03 mag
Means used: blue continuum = 0.835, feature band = 0.813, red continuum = 0.831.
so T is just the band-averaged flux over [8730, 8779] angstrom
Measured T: 0.826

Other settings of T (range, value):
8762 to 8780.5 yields 0.839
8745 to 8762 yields 0.817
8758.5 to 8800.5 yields 0.836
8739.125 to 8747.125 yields 0.813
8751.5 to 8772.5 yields 0.827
